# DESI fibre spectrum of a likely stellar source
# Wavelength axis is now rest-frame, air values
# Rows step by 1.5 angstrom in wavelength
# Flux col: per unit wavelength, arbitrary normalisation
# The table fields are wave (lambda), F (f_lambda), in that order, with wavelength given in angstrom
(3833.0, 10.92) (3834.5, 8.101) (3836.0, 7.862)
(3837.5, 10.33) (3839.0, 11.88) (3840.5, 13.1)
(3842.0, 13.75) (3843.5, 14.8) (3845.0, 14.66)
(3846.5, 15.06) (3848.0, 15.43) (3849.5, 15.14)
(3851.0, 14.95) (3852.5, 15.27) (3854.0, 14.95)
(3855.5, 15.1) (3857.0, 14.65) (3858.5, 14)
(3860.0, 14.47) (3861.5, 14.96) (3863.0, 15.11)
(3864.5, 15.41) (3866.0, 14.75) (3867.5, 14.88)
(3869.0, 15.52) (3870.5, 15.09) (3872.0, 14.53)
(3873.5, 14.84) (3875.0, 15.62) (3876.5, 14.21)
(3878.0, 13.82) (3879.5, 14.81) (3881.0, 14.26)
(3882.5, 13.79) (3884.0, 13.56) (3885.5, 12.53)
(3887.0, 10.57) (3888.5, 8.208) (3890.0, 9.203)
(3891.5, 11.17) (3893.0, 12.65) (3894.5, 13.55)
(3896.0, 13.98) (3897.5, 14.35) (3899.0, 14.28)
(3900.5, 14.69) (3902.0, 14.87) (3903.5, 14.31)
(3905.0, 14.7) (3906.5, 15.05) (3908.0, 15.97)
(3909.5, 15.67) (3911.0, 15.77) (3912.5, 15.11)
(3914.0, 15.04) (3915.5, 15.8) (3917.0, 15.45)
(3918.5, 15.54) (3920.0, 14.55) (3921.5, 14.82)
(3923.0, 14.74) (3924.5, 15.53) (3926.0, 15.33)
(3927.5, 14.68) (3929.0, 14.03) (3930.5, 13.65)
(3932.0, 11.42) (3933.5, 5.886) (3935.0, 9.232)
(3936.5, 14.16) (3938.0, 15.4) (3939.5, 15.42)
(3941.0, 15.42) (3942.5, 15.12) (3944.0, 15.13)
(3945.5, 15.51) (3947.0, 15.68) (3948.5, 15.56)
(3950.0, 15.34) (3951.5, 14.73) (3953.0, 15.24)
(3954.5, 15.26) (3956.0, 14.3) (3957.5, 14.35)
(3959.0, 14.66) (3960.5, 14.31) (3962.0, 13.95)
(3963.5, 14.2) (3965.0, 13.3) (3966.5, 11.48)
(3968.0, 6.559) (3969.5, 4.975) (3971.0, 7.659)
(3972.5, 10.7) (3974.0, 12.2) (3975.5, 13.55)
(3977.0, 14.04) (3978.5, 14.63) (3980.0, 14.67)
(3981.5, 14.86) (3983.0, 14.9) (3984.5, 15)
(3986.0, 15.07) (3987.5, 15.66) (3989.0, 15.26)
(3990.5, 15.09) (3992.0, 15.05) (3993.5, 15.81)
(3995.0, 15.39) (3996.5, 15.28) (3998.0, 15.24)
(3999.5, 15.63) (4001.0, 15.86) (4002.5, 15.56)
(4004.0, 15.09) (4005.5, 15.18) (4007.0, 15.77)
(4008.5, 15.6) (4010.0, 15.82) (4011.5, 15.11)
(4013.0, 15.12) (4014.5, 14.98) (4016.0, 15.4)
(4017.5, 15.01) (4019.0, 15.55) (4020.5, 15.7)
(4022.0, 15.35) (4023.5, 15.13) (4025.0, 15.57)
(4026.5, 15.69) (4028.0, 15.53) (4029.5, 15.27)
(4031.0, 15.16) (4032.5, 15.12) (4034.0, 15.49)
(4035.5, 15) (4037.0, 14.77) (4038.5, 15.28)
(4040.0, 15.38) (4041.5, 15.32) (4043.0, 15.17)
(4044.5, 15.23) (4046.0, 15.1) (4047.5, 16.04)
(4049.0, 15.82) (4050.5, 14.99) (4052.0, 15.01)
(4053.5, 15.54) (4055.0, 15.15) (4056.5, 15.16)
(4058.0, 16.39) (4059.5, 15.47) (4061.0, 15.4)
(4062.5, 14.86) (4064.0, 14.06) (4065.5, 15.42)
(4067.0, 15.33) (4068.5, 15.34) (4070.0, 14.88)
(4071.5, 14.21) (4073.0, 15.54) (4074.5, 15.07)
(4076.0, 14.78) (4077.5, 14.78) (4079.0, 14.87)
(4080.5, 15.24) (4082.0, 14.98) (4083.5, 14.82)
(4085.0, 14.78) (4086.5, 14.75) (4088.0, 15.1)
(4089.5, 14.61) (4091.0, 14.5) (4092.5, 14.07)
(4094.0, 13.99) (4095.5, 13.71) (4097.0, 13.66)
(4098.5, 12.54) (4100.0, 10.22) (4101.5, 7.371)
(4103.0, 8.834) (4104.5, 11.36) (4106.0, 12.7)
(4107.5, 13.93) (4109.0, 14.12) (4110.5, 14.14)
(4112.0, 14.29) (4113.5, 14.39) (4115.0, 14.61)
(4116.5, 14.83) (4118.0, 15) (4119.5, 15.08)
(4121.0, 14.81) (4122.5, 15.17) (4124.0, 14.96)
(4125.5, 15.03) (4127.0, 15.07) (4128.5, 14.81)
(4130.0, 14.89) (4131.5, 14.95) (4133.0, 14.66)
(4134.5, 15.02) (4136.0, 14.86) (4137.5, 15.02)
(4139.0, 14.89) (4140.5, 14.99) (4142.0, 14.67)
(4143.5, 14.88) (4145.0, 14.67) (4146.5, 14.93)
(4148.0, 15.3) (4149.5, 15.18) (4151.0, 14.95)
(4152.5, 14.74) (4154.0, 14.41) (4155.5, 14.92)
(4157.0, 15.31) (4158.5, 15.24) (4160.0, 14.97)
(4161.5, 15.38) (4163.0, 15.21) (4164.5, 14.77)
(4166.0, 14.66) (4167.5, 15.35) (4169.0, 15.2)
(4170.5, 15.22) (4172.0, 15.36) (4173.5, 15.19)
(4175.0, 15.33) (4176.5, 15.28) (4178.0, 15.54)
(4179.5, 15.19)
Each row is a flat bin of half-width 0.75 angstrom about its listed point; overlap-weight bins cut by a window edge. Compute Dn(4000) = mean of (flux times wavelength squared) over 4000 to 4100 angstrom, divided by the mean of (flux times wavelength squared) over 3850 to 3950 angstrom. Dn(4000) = 1.14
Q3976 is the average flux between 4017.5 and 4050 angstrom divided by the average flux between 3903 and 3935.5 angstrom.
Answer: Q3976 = 1.08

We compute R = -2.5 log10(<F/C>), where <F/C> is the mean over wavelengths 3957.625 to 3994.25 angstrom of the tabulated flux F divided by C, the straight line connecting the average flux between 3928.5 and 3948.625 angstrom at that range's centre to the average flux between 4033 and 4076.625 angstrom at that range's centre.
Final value 0.07 mag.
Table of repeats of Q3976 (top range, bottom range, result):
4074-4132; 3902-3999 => 0.99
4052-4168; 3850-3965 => 1.02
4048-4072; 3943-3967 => 1.04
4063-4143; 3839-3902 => 1.02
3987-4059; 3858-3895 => 1.13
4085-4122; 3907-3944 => 0.94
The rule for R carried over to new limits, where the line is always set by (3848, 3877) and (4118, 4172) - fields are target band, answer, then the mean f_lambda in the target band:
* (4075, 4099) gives 0.04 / 14.5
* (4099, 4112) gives 0.26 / 11.8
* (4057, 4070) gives -0.02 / 15.3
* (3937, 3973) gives 0.11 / 13.5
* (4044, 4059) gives -0.03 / 15.4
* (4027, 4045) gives -0.02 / 15.2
